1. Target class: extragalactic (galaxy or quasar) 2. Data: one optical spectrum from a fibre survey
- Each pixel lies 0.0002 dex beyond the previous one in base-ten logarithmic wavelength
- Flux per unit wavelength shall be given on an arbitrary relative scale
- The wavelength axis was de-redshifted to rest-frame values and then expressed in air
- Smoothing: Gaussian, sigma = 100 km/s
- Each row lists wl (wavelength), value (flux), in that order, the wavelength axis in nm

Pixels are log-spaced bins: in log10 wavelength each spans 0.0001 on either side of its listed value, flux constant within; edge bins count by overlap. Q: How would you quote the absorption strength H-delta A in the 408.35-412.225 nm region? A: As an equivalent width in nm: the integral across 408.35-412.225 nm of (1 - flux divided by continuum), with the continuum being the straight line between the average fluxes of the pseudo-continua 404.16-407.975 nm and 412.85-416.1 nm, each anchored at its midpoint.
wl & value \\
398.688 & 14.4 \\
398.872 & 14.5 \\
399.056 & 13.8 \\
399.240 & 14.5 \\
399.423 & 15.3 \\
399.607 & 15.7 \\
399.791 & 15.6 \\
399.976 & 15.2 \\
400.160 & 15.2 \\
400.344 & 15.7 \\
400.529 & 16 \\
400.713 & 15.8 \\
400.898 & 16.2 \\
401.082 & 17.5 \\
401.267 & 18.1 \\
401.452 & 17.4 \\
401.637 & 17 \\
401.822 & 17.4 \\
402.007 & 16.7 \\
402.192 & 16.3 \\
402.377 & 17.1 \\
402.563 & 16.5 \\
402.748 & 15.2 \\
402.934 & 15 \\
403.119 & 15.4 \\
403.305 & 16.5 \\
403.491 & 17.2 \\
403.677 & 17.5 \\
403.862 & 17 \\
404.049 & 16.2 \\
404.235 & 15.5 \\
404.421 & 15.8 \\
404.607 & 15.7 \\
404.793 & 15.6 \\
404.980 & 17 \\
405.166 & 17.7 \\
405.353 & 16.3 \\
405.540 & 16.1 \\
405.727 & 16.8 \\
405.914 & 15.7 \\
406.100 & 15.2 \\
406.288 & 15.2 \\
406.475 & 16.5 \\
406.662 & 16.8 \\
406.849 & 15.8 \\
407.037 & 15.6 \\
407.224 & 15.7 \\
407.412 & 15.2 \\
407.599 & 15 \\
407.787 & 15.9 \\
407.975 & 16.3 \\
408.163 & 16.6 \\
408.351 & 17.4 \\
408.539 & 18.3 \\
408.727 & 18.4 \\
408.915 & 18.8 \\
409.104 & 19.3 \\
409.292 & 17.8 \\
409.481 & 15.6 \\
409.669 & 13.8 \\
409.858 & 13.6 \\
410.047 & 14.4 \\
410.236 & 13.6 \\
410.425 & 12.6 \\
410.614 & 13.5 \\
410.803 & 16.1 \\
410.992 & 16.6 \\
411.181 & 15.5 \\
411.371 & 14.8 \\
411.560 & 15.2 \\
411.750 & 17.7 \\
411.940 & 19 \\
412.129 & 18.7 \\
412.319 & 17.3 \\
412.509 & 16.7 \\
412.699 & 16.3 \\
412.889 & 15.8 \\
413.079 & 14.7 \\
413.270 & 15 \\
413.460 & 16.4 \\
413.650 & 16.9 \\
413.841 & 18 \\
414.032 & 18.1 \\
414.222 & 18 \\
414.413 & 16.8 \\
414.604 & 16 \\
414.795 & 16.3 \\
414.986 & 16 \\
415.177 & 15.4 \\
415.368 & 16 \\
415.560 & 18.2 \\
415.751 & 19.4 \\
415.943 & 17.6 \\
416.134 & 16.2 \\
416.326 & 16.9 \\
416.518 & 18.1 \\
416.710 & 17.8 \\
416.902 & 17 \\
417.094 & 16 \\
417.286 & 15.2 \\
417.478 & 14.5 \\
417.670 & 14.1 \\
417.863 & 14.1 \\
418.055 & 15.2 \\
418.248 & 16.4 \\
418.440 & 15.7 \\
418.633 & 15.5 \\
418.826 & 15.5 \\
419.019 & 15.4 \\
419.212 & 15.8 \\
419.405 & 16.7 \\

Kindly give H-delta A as 0.038 nm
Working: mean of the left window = 16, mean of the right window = 16.7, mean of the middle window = 16.2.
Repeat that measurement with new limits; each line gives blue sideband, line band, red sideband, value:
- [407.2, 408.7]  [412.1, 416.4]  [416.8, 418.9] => -0.28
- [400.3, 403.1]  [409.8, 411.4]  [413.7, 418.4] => 0.19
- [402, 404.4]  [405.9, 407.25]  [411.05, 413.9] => 0.04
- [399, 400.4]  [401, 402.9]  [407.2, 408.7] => -0.17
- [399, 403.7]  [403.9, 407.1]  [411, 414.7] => 0.04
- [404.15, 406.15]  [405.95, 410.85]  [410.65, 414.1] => 0.13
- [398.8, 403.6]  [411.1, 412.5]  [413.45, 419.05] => -0.05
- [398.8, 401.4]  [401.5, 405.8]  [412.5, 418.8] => -0.16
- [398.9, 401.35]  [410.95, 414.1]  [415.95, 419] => -0.15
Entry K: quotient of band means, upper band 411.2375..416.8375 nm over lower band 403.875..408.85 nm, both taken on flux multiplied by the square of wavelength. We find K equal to 1.1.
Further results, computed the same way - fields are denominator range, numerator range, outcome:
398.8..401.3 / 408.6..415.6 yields 1.11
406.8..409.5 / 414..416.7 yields 1.05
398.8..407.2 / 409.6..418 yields 1.06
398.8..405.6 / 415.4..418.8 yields 1.09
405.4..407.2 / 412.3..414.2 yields 1.07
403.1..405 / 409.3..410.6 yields 0.89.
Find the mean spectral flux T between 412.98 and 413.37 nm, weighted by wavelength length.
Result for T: 14.9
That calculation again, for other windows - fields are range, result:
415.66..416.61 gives 17.6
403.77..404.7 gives 16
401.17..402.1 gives 17.3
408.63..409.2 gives 18.8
